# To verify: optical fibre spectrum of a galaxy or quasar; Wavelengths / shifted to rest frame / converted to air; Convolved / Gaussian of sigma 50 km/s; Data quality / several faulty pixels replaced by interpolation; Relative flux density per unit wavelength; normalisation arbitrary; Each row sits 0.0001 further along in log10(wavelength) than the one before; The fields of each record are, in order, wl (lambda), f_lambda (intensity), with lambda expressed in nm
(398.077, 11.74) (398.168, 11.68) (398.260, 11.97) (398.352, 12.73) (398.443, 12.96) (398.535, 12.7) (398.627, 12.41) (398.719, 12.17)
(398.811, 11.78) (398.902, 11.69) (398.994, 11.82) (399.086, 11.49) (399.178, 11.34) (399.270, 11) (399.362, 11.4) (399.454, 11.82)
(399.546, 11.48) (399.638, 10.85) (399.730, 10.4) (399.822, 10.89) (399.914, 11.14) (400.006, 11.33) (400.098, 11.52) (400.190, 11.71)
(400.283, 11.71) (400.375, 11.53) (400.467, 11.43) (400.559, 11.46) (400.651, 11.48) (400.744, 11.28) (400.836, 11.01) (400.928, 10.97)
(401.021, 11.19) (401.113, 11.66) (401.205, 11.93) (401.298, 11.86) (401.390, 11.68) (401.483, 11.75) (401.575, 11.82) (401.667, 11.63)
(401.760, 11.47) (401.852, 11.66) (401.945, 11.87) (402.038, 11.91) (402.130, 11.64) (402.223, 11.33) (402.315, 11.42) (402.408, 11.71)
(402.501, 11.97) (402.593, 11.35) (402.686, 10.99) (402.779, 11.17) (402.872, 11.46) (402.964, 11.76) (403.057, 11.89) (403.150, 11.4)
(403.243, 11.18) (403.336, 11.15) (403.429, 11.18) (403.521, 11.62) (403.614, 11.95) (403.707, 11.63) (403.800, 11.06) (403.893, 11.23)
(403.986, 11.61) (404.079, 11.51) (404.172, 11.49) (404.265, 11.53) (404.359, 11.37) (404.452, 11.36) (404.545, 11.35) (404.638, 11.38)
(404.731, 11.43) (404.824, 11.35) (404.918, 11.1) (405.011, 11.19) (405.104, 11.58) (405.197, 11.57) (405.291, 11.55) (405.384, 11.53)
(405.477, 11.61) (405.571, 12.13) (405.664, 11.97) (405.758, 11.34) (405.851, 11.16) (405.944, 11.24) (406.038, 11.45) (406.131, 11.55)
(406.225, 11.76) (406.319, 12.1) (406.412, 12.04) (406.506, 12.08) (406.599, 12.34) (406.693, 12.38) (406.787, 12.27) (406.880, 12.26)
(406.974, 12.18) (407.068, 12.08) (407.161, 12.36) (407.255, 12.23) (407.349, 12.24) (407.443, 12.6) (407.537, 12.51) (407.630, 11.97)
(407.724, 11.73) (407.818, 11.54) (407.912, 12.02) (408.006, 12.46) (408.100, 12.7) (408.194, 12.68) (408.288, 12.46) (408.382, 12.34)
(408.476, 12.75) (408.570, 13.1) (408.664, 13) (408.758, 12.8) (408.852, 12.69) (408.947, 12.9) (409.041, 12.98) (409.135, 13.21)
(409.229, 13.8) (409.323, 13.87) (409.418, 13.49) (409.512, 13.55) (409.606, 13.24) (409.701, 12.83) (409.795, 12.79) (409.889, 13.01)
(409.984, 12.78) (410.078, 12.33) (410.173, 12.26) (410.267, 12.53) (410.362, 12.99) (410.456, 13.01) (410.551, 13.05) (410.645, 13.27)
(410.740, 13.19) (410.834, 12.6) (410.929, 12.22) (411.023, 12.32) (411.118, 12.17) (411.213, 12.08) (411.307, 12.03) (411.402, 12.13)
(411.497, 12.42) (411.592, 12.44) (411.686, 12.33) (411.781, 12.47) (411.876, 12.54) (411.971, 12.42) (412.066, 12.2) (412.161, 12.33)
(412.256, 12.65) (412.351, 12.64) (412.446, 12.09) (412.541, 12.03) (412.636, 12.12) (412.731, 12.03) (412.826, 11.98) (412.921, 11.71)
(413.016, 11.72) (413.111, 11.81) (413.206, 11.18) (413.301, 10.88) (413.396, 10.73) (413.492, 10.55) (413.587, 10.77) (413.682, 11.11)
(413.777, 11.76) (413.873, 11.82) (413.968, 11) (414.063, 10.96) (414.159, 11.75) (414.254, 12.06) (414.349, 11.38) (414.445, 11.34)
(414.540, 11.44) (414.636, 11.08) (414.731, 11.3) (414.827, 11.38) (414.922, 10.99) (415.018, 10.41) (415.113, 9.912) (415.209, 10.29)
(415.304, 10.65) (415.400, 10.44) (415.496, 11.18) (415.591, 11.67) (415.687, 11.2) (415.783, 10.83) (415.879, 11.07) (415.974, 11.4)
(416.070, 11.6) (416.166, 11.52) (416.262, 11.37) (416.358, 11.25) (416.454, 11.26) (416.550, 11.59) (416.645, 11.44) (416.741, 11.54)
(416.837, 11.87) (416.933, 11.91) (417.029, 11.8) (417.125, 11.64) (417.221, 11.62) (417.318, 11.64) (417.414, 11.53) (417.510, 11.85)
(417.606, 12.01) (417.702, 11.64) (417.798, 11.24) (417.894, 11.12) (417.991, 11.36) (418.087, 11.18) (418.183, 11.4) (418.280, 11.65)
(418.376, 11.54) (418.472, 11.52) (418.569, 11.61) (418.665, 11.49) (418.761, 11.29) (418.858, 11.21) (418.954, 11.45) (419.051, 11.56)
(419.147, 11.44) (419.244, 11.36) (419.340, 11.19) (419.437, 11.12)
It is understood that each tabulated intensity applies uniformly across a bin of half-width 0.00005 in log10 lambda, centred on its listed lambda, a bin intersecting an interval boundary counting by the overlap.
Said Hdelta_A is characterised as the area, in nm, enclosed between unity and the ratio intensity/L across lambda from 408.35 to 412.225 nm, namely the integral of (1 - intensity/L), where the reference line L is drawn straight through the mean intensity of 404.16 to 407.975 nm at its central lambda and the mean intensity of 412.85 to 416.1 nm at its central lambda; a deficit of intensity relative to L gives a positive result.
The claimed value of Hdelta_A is -0.429 nm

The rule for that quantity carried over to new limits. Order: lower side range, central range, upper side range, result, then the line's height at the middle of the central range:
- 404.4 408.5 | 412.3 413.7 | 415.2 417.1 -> -0.01 nm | 11.5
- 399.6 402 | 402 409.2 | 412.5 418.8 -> -0.29 nm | 11.4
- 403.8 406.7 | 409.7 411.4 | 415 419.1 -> -0.17 nm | 11.5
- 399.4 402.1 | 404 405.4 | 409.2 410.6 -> 0.08 nm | 12.1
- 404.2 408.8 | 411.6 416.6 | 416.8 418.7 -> 0.10 nm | 11.7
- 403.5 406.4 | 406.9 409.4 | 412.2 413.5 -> -0.21 nm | 11.6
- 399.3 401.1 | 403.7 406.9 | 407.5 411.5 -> 0.12 nm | 12.1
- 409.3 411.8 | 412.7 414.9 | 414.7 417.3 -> 0.08 nm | 11.8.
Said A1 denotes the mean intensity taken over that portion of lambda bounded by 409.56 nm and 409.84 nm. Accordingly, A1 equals 12.9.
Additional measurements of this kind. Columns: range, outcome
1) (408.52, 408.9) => 12.9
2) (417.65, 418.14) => 11.3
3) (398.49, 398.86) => 12.3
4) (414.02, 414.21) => 11.4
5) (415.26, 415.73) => 11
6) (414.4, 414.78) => 11.3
